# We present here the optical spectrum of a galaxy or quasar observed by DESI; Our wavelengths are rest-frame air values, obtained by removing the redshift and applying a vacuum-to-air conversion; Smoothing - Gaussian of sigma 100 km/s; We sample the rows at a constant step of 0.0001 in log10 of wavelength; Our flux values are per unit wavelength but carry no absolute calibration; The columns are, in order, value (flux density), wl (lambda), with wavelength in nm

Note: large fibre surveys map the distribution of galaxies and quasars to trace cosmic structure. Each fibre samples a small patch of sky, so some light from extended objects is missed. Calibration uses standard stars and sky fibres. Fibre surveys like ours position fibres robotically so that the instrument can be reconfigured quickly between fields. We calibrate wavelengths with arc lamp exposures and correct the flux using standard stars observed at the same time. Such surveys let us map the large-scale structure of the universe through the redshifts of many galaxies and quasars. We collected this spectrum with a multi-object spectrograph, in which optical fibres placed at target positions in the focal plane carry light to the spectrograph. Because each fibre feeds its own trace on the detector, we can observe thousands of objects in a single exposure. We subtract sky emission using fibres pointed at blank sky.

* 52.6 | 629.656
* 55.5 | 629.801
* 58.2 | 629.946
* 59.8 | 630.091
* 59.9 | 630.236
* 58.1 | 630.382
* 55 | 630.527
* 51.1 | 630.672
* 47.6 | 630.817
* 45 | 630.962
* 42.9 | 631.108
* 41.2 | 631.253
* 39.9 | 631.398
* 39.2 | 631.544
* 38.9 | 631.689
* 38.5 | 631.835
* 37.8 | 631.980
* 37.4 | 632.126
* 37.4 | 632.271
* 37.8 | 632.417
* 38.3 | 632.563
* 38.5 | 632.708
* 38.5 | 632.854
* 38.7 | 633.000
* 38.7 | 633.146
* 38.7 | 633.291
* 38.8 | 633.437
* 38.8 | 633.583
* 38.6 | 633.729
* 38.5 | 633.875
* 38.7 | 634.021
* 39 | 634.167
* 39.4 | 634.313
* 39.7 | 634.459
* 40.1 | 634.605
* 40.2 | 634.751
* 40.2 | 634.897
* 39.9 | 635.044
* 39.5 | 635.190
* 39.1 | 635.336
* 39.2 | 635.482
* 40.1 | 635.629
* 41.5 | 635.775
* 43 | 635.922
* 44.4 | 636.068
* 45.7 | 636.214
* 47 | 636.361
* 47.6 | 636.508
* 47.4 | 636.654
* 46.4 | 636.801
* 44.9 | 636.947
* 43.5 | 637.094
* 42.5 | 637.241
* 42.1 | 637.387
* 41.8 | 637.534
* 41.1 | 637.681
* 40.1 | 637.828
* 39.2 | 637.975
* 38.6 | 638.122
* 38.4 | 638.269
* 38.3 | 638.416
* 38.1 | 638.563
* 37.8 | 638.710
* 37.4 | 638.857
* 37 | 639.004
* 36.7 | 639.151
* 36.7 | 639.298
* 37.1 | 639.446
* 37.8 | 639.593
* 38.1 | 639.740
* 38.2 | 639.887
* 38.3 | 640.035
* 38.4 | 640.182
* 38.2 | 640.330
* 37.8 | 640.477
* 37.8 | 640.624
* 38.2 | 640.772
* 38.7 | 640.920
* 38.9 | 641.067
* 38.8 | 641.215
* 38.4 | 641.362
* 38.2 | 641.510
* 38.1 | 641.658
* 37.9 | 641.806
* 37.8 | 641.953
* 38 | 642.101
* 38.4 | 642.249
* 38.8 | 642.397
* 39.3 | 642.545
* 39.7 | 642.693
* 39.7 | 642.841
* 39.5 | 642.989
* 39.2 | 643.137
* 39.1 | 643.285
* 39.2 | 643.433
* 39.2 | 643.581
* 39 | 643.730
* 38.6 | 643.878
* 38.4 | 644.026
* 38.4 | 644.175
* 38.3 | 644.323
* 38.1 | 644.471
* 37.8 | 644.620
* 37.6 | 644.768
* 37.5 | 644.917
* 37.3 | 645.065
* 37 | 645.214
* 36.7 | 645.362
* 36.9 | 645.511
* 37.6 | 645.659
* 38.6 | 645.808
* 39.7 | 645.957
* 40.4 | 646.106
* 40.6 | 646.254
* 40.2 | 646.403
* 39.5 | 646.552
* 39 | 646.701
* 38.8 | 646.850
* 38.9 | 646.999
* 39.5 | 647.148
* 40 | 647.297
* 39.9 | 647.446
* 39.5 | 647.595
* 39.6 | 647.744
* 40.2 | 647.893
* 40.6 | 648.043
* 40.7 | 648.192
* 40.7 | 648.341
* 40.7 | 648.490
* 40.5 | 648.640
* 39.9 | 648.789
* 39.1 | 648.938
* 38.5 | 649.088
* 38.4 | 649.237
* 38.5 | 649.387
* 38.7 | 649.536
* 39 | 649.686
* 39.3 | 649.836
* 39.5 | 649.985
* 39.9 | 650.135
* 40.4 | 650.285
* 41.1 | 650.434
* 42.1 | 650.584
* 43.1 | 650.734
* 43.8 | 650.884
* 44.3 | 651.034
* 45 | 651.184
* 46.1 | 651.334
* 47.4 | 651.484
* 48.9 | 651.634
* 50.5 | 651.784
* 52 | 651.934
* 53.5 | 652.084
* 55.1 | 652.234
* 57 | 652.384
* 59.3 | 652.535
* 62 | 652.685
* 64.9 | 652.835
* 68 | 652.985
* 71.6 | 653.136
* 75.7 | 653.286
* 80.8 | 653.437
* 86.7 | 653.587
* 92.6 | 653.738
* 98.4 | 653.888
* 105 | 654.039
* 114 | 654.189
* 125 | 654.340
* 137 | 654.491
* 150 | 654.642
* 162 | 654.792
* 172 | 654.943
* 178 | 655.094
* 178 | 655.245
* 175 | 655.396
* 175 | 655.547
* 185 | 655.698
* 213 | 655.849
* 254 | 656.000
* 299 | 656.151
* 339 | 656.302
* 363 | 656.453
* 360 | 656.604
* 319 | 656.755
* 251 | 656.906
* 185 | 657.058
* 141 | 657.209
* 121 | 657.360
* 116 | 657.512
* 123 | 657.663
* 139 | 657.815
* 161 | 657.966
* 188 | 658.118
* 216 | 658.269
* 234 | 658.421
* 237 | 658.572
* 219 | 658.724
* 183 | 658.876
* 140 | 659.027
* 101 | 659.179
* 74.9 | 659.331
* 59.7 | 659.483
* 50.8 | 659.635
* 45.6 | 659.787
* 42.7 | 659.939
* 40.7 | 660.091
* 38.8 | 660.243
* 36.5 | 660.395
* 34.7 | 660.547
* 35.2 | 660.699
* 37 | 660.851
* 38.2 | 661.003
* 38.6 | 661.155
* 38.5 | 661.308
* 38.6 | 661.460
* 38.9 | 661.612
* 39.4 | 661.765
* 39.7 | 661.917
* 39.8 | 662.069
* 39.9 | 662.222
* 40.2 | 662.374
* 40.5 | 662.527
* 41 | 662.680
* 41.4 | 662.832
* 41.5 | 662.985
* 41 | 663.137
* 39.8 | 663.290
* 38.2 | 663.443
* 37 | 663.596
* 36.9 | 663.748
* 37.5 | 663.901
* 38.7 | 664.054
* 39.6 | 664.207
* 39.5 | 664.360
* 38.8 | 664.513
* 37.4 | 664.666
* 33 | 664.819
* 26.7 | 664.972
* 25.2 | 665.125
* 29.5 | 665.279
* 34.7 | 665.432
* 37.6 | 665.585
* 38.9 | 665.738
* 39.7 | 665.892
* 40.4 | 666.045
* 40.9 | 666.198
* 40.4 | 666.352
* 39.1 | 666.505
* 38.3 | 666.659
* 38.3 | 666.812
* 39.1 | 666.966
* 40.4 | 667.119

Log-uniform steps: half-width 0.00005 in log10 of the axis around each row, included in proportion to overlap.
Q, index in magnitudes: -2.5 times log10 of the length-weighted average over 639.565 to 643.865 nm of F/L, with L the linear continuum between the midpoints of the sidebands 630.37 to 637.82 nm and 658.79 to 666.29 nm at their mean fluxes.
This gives 0.11 mag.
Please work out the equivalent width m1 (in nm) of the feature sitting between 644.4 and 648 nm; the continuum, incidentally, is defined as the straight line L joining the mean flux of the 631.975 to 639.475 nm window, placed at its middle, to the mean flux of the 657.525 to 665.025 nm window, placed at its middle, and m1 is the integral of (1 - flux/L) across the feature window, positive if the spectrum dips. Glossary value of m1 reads 0.961 nm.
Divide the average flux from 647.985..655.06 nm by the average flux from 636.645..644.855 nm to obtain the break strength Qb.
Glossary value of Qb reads 1.67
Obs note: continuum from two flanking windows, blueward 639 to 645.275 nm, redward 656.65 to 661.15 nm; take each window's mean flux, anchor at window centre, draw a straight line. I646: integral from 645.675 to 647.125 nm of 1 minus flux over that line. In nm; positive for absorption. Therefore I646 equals 0.50 nm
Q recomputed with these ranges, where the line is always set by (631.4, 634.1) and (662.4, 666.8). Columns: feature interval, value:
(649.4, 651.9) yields -0.14 mag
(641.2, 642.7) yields -0.01 mag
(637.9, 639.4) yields 0.01 mag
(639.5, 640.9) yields 0.00 mag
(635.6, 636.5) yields -0.15 mag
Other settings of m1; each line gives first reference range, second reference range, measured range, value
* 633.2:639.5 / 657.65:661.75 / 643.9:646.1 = 0.83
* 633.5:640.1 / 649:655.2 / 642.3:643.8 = 0.39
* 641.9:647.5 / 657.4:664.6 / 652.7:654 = -0.49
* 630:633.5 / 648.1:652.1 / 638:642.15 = 0.48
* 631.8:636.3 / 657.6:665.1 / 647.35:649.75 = 0.70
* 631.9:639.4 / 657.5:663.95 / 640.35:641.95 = 0.33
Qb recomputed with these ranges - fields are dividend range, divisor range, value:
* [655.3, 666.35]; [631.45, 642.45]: 2.53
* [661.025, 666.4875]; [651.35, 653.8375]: 0.59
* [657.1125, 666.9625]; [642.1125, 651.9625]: 1.67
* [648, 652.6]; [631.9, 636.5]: 1.10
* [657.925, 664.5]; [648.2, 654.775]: 1.15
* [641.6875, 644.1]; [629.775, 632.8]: 0.86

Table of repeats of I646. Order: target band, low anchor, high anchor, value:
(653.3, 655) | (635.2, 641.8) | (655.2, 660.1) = 0.42 nm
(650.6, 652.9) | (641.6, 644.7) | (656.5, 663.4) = 0.65 nm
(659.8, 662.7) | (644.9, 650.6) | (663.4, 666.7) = -0.13 nm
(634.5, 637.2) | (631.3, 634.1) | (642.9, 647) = -0.29 nm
